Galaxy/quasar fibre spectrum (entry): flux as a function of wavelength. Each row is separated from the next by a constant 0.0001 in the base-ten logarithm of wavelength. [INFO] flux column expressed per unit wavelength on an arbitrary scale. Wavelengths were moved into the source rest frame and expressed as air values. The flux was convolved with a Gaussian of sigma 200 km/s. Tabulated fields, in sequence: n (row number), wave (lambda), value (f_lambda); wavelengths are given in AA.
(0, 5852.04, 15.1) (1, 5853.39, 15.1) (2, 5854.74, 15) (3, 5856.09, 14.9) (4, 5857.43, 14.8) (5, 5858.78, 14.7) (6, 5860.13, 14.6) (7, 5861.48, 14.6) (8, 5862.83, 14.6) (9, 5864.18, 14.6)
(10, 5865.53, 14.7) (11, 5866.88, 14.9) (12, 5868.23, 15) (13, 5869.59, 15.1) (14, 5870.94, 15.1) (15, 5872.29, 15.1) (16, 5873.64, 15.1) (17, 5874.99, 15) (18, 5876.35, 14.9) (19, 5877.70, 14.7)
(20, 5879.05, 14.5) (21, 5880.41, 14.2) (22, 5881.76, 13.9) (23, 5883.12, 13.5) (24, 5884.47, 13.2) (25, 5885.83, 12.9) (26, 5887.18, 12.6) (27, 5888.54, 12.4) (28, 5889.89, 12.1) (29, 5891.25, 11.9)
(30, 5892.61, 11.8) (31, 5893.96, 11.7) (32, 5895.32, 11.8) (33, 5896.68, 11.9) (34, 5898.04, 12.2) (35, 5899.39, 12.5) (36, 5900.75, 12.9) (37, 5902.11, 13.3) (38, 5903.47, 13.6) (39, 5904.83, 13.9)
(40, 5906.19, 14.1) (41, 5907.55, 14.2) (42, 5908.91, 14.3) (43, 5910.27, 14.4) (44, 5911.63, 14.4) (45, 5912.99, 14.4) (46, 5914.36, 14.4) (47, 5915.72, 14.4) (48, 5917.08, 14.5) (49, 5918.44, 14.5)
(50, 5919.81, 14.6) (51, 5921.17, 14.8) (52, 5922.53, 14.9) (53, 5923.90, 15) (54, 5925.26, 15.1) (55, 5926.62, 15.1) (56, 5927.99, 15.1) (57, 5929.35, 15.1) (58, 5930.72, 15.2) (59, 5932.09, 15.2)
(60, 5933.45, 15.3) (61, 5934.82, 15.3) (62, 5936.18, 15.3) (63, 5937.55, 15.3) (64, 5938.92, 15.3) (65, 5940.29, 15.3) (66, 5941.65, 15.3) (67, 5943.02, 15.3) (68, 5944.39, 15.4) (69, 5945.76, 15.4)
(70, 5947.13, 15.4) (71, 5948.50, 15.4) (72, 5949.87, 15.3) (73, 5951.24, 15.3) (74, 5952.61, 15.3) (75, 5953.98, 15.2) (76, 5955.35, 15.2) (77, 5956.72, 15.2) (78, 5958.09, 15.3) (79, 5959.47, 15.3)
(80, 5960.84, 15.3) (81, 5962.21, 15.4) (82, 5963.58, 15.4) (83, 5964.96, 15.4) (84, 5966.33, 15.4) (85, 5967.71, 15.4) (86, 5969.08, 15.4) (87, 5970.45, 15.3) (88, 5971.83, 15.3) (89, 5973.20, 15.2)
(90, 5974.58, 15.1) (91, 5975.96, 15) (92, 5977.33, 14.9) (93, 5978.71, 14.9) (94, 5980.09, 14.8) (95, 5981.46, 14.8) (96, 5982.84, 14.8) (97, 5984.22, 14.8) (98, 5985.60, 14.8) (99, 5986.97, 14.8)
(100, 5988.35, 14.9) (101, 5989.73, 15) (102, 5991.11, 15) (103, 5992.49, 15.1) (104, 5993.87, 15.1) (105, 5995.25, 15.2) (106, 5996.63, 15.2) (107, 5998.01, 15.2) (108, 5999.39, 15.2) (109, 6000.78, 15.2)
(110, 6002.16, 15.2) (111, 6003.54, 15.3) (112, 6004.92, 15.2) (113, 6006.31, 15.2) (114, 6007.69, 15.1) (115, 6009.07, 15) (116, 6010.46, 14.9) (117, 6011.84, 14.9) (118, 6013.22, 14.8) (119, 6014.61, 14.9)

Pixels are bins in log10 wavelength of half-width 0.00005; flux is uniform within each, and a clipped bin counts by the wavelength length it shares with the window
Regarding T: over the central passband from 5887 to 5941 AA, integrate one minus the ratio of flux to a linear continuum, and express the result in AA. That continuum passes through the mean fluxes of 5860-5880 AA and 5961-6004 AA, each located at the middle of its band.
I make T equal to 3.34 AA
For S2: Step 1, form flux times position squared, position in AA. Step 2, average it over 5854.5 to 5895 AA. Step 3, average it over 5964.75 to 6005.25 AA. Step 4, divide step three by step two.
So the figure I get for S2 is 1.12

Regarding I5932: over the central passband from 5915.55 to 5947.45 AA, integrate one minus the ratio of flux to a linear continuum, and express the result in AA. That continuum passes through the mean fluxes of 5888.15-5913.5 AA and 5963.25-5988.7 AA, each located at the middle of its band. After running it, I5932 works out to -2.8 AA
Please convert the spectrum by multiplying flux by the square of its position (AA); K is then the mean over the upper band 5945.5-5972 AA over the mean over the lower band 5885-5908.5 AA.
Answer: 1.23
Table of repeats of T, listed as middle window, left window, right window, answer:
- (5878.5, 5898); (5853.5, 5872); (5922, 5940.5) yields 2.9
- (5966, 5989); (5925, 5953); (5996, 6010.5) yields 0.3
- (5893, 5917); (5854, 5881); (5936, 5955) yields 2.6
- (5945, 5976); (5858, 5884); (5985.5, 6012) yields -0.7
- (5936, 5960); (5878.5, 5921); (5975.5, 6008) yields -1.8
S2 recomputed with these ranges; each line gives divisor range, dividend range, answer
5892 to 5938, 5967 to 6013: 1.09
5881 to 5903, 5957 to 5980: 1.24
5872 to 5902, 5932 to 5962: 1.18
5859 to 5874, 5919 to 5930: 1.03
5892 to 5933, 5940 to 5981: 1.11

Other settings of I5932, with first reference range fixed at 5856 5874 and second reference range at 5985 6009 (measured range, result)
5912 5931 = 0.22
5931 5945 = -0.29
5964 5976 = -0.20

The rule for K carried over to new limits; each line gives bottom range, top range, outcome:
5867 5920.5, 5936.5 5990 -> 1.13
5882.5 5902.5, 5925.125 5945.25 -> 1.24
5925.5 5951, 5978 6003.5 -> 1.00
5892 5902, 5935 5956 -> 1.28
